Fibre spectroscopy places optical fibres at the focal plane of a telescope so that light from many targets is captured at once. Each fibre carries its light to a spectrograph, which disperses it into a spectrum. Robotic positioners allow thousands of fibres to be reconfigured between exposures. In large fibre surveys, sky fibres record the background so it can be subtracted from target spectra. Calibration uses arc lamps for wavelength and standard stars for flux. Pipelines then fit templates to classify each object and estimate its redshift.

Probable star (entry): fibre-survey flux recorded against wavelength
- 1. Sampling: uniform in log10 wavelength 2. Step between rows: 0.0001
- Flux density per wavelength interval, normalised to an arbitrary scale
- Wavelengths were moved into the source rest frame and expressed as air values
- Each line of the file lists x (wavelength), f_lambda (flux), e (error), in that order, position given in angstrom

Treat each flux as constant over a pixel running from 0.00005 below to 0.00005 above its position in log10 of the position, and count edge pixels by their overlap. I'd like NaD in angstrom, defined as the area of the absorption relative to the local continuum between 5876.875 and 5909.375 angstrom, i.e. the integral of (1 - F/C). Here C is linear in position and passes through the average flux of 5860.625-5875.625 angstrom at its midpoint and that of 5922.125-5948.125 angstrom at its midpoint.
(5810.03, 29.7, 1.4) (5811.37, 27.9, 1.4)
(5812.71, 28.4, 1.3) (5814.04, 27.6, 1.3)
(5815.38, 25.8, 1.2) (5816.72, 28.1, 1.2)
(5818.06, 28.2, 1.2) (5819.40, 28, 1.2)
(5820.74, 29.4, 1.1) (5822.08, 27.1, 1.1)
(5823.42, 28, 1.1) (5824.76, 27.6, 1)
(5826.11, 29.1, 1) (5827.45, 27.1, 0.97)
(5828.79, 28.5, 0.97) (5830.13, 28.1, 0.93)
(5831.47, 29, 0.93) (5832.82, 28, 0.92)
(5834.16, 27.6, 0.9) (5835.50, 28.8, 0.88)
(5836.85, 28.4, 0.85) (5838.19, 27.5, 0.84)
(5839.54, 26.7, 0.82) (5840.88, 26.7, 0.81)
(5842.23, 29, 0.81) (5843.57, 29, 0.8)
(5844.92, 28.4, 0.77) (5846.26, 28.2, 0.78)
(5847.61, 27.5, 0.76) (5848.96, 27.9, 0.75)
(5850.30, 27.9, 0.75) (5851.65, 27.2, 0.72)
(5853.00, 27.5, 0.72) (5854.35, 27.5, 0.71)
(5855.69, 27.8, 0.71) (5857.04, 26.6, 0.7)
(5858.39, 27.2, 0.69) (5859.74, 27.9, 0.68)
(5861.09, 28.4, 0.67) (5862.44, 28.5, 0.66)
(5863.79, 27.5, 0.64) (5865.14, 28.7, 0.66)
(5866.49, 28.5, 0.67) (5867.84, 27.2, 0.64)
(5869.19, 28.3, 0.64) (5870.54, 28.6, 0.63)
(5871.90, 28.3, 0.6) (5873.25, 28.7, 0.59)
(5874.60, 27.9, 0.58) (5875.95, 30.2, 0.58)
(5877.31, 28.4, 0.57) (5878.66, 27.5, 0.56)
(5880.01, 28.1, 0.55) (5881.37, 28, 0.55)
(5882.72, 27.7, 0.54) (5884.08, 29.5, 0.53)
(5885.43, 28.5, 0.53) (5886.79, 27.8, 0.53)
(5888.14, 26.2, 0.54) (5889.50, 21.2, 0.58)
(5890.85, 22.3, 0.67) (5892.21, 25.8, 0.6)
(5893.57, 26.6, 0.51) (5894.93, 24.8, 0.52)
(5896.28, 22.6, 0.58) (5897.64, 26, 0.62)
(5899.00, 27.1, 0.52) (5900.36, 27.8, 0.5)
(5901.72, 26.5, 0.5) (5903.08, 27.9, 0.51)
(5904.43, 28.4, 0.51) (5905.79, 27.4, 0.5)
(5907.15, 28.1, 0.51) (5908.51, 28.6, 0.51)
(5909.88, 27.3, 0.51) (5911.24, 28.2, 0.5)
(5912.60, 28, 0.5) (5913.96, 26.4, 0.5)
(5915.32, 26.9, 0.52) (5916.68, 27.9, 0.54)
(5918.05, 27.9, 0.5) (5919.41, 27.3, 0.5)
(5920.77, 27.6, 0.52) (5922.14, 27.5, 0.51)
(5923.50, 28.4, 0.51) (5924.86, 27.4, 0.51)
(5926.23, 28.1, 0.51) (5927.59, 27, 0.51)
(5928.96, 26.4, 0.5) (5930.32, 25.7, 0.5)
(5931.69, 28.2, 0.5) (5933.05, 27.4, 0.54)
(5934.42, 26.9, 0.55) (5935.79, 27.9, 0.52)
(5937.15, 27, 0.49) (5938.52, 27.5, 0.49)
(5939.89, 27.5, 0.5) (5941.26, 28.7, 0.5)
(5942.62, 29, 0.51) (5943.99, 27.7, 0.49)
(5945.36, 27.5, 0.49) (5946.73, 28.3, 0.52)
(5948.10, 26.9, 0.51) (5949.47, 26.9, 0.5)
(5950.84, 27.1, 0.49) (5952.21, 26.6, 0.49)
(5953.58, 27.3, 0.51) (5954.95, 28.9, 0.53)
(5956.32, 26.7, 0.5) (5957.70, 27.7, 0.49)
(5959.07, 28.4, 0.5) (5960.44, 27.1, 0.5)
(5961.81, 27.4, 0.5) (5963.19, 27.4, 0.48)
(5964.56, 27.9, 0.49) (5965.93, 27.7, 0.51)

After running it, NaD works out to 1.45 angstrom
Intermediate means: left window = 28.3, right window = 27.6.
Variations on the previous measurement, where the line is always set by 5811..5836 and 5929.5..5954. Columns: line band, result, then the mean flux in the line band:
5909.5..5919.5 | 0.0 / 27.5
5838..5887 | -0.4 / 28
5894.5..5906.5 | 0.5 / 26.6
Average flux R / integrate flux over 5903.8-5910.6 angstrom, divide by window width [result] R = 27.9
